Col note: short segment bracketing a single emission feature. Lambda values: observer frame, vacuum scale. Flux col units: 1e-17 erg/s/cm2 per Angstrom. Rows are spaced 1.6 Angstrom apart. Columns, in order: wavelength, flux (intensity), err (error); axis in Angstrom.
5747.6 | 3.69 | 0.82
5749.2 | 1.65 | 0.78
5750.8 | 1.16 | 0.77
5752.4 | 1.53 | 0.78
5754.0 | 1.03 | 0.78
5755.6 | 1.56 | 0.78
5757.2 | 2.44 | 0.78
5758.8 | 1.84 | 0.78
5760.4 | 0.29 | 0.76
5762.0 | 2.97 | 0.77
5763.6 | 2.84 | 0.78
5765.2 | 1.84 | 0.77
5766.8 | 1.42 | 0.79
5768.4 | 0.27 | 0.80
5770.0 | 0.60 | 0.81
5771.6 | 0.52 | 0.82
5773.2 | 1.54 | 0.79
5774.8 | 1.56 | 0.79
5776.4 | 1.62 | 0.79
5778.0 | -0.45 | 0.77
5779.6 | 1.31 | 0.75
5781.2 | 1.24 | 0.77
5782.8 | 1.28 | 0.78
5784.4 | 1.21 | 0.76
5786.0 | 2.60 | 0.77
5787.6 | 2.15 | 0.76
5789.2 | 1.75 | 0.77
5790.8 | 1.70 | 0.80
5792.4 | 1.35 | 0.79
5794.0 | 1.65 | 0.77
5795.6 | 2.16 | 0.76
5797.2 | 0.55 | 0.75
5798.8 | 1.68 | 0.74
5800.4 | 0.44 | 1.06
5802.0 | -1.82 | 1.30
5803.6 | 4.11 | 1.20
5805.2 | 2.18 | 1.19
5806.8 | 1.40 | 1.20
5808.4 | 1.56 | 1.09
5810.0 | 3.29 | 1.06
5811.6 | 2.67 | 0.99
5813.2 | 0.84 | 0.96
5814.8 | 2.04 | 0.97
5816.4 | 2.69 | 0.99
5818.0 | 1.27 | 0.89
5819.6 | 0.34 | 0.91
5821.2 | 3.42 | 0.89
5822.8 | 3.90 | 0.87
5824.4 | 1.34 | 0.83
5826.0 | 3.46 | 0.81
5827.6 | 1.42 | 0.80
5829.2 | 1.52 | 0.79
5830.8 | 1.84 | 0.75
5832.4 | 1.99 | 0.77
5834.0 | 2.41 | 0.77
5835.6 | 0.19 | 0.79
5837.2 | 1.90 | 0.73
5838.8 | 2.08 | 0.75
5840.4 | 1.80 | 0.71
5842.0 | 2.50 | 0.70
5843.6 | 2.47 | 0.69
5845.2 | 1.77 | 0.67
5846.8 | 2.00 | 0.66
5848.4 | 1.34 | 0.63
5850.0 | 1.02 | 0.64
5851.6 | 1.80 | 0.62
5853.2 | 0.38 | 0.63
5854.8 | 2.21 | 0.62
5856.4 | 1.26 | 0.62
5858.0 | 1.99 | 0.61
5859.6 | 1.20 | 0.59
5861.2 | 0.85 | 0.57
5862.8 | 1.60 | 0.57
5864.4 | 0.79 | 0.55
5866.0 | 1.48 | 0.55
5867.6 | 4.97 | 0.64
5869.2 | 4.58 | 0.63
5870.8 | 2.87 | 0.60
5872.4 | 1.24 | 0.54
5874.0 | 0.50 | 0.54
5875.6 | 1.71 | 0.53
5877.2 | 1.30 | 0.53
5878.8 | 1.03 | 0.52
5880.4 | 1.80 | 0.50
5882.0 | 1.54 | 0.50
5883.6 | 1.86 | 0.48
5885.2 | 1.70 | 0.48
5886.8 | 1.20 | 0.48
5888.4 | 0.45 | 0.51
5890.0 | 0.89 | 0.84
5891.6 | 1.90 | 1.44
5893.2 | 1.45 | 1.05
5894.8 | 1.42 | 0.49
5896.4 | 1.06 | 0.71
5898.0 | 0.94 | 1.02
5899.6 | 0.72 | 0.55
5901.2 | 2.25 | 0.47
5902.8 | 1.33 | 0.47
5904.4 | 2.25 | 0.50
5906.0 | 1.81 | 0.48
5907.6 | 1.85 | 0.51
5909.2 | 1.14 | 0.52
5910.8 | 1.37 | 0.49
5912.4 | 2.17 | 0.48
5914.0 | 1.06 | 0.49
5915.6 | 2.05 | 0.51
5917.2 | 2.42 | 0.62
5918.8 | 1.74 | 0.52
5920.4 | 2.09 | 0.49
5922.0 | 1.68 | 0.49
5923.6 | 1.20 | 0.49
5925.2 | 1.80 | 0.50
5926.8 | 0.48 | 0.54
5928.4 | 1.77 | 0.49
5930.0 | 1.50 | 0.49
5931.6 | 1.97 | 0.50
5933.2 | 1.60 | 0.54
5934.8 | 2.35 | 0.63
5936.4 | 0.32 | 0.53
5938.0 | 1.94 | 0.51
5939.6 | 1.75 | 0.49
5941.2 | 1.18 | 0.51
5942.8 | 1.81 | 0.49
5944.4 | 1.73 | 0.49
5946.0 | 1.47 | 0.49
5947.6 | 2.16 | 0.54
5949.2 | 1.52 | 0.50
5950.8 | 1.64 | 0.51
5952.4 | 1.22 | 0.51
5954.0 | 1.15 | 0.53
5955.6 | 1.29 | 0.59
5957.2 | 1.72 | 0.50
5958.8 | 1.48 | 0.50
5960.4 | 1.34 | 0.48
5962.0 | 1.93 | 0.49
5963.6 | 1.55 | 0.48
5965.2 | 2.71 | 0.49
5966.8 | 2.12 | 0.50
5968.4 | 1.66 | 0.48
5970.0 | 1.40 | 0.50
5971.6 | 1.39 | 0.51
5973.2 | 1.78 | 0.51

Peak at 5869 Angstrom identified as H-gamma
